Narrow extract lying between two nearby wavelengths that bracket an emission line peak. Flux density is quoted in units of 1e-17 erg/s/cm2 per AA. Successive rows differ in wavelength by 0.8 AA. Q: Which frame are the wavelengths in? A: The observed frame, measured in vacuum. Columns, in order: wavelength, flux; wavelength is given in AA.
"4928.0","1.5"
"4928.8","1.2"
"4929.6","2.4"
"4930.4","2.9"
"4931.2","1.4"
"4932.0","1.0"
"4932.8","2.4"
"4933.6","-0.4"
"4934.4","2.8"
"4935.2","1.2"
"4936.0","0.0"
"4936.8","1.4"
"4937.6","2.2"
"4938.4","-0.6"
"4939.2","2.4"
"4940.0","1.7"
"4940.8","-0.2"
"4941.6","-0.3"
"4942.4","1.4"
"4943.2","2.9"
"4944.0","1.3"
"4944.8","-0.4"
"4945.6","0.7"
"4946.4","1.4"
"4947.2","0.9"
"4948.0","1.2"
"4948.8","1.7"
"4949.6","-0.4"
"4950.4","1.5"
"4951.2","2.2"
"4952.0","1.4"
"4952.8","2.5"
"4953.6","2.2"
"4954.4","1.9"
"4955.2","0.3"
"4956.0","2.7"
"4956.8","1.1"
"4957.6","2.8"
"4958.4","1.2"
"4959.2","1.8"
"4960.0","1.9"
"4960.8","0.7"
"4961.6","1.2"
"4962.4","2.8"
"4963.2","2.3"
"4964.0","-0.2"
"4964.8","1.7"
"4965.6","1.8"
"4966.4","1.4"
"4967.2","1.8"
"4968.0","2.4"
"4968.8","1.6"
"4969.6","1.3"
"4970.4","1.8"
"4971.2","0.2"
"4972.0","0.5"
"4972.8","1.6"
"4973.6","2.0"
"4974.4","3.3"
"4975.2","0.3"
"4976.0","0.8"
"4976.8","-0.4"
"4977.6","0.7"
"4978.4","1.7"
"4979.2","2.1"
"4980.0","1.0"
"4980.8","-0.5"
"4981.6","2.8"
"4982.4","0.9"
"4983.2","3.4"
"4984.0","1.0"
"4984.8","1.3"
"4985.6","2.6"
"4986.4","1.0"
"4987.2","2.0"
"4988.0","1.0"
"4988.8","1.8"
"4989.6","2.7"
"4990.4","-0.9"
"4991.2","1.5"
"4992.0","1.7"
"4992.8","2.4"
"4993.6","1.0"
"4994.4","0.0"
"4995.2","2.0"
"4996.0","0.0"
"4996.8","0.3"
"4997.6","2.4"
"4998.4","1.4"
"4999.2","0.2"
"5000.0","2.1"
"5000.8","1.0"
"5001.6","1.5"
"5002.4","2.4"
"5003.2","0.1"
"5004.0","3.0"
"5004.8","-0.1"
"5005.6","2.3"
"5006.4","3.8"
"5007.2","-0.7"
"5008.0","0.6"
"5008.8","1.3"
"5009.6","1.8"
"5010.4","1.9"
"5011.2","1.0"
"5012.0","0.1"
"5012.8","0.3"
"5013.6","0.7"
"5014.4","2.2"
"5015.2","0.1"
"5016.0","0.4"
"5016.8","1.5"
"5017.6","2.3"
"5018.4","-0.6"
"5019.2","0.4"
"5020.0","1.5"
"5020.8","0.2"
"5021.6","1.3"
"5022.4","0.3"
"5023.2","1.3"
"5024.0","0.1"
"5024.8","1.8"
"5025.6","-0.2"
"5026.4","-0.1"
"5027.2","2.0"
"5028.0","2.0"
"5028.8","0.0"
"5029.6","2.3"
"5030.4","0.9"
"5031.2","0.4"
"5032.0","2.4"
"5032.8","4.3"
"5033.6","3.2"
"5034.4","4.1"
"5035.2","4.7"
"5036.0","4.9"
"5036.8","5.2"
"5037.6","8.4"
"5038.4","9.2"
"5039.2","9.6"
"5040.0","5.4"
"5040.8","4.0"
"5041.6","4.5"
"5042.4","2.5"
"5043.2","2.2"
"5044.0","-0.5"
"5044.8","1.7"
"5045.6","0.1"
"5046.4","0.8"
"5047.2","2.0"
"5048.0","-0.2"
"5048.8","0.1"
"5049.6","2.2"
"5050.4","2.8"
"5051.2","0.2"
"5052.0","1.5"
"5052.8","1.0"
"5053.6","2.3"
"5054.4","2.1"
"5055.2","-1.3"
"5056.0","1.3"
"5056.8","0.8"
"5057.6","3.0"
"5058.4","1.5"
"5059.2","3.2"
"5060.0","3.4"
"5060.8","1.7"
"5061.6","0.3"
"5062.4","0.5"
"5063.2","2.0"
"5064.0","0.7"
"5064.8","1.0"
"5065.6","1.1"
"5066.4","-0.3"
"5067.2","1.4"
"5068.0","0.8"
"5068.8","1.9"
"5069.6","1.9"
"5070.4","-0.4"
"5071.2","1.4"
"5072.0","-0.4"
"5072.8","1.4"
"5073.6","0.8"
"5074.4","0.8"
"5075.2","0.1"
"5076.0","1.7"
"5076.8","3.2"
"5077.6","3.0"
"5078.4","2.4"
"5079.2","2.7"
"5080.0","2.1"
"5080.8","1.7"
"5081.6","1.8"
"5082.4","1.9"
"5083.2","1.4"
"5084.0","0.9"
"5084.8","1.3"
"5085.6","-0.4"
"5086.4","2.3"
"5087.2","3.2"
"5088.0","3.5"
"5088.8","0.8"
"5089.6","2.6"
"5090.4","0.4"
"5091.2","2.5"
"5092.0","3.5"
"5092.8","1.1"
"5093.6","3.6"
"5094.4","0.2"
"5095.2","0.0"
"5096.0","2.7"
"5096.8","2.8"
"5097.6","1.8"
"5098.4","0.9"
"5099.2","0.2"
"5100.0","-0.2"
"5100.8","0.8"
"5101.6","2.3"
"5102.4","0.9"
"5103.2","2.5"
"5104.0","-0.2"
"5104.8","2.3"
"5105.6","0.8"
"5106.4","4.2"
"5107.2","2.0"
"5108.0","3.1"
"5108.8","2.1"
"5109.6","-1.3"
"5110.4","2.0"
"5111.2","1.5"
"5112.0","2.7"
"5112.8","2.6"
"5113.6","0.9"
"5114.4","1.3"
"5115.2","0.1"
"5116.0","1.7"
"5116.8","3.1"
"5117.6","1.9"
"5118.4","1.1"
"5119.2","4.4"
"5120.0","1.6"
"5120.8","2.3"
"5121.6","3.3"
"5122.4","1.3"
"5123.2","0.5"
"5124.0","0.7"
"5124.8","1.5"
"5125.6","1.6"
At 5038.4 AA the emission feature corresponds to [O II]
